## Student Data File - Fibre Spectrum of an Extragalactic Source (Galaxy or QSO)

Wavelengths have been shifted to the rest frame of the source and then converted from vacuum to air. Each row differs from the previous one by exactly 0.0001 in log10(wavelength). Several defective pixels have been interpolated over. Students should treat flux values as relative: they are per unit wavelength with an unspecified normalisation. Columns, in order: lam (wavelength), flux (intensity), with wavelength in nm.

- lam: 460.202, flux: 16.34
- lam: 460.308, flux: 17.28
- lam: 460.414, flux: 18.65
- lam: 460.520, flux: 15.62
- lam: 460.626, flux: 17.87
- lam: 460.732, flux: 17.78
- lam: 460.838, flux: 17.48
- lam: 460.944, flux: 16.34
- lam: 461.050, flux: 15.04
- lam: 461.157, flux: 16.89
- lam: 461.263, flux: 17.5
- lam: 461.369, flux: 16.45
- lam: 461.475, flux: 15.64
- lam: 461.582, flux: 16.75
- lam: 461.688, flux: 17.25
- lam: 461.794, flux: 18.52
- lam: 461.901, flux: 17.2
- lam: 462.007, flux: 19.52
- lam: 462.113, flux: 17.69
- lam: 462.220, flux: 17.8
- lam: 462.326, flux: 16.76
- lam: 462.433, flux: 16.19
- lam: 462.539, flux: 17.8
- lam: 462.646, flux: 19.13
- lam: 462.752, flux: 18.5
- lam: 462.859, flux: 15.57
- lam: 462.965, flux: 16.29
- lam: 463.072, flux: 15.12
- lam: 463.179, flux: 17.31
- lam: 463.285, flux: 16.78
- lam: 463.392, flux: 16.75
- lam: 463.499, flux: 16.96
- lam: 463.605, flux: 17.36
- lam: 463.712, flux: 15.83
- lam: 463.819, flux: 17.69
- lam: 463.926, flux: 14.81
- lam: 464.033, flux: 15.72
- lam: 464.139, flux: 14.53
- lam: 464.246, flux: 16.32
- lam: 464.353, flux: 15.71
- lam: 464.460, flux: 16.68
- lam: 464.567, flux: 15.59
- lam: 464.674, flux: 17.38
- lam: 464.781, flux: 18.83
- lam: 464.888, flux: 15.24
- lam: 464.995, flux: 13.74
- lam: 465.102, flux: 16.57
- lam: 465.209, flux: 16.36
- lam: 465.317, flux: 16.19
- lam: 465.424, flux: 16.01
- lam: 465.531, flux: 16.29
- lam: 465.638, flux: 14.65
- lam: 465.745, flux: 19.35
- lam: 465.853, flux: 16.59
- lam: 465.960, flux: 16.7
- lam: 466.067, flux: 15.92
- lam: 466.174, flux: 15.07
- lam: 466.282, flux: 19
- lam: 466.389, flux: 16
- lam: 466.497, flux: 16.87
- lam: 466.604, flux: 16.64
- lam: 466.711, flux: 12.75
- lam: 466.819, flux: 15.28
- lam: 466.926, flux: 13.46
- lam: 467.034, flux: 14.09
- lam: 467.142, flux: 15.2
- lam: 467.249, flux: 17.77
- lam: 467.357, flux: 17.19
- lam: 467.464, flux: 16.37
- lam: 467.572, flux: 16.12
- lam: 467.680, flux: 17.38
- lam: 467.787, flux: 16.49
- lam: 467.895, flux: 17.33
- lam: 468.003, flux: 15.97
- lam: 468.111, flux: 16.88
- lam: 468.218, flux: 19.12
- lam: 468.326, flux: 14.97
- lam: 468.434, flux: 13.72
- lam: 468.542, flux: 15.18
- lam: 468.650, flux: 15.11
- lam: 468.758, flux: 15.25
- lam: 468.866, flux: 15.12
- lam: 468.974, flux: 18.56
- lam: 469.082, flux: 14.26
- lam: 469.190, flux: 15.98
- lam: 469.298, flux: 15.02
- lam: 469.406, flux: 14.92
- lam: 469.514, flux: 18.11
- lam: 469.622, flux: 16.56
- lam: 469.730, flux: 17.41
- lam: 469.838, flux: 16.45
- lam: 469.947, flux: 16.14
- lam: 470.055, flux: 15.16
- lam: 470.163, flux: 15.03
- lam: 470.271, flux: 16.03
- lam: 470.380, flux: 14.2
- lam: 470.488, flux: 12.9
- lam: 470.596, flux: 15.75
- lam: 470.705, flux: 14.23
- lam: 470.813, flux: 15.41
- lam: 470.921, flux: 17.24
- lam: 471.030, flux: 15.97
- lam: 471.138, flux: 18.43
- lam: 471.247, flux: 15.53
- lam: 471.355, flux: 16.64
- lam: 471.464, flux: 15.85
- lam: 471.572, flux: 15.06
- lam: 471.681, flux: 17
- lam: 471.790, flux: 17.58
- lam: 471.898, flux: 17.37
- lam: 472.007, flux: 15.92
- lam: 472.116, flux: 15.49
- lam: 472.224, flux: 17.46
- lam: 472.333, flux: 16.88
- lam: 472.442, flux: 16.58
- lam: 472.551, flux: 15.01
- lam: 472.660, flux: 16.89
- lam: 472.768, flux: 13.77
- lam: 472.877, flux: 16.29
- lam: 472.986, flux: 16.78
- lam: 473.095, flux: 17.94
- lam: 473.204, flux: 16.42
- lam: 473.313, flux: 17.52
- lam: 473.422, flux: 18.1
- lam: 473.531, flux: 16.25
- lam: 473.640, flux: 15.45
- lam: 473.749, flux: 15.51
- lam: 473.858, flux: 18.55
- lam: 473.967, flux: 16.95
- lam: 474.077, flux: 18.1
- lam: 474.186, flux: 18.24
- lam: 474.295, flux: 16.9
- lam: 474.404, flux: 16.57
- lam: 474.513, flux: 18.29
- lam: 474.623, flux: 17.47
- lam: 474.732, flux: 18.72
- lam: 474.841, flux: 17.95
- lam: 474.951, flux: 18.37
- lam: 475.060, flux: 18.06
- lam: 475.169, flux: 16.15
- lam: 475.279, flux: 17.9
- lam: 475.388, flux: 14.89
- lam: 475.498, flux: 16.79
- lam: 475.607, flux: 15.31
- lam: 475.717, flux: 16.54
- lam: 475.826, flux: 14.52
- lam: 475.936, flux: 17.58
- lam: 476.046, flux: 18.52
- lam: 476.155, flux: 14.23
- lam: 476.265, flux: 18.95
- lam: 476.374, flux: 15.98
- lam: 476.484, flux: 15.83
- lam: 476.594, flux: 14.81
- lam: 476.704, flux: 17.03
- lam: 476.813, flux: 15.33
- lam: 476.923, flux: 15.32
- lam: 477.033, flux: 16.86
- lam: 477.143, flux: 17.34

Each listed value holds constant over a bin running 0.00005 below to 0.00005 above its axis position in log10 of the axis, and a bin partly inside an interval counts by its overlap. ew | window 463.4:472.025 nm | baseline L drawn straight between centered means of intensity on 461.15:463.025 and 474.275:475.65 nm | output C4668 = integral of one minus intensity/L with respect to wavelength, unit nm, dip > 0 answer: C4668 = 0.592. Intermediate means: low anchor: 17.3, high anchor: 17.2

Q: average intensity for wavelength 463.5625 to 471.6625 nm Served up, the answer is 16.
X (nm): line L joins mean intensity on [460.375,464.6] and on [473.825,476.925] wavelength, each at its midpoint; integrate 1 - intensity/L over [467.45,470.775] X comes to 0.20 nm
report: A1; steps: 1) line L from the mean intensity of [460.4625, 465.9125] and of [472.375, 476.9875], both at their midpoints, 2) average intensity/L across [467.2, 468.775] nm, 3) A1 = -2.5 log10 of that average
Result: 0.02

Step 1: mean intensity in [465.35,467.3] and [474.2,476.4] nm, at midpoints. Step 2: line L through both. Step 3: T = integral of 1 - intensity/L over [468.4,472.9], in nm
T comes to 0.16 nm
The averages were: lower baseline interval 16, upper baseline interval 17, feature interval 15.9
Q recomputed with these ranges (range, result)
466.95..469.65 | 16.1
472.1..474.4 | 16.7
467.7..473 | 16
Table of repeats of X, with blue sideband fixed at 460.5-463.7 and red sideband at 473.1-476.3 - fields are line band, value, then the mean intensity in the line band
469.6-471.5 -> 0.14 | 15.8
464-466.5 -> 0.11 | 16.3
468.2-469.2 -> 0.09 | 15.6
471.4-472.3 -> 0.03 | 16.5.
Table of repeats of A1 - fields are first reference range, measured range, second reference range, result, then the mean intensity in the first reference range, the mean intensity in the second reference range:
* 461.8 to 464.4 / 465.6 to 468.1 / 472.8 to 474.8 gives 0.05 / 16.8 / 17.2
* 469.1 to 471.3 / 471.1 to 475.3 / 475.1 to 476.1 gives -0.05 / 15.8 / 16.5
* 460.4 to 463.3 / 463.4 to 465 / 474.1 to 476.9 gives 0.05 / 17.1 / 16.8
